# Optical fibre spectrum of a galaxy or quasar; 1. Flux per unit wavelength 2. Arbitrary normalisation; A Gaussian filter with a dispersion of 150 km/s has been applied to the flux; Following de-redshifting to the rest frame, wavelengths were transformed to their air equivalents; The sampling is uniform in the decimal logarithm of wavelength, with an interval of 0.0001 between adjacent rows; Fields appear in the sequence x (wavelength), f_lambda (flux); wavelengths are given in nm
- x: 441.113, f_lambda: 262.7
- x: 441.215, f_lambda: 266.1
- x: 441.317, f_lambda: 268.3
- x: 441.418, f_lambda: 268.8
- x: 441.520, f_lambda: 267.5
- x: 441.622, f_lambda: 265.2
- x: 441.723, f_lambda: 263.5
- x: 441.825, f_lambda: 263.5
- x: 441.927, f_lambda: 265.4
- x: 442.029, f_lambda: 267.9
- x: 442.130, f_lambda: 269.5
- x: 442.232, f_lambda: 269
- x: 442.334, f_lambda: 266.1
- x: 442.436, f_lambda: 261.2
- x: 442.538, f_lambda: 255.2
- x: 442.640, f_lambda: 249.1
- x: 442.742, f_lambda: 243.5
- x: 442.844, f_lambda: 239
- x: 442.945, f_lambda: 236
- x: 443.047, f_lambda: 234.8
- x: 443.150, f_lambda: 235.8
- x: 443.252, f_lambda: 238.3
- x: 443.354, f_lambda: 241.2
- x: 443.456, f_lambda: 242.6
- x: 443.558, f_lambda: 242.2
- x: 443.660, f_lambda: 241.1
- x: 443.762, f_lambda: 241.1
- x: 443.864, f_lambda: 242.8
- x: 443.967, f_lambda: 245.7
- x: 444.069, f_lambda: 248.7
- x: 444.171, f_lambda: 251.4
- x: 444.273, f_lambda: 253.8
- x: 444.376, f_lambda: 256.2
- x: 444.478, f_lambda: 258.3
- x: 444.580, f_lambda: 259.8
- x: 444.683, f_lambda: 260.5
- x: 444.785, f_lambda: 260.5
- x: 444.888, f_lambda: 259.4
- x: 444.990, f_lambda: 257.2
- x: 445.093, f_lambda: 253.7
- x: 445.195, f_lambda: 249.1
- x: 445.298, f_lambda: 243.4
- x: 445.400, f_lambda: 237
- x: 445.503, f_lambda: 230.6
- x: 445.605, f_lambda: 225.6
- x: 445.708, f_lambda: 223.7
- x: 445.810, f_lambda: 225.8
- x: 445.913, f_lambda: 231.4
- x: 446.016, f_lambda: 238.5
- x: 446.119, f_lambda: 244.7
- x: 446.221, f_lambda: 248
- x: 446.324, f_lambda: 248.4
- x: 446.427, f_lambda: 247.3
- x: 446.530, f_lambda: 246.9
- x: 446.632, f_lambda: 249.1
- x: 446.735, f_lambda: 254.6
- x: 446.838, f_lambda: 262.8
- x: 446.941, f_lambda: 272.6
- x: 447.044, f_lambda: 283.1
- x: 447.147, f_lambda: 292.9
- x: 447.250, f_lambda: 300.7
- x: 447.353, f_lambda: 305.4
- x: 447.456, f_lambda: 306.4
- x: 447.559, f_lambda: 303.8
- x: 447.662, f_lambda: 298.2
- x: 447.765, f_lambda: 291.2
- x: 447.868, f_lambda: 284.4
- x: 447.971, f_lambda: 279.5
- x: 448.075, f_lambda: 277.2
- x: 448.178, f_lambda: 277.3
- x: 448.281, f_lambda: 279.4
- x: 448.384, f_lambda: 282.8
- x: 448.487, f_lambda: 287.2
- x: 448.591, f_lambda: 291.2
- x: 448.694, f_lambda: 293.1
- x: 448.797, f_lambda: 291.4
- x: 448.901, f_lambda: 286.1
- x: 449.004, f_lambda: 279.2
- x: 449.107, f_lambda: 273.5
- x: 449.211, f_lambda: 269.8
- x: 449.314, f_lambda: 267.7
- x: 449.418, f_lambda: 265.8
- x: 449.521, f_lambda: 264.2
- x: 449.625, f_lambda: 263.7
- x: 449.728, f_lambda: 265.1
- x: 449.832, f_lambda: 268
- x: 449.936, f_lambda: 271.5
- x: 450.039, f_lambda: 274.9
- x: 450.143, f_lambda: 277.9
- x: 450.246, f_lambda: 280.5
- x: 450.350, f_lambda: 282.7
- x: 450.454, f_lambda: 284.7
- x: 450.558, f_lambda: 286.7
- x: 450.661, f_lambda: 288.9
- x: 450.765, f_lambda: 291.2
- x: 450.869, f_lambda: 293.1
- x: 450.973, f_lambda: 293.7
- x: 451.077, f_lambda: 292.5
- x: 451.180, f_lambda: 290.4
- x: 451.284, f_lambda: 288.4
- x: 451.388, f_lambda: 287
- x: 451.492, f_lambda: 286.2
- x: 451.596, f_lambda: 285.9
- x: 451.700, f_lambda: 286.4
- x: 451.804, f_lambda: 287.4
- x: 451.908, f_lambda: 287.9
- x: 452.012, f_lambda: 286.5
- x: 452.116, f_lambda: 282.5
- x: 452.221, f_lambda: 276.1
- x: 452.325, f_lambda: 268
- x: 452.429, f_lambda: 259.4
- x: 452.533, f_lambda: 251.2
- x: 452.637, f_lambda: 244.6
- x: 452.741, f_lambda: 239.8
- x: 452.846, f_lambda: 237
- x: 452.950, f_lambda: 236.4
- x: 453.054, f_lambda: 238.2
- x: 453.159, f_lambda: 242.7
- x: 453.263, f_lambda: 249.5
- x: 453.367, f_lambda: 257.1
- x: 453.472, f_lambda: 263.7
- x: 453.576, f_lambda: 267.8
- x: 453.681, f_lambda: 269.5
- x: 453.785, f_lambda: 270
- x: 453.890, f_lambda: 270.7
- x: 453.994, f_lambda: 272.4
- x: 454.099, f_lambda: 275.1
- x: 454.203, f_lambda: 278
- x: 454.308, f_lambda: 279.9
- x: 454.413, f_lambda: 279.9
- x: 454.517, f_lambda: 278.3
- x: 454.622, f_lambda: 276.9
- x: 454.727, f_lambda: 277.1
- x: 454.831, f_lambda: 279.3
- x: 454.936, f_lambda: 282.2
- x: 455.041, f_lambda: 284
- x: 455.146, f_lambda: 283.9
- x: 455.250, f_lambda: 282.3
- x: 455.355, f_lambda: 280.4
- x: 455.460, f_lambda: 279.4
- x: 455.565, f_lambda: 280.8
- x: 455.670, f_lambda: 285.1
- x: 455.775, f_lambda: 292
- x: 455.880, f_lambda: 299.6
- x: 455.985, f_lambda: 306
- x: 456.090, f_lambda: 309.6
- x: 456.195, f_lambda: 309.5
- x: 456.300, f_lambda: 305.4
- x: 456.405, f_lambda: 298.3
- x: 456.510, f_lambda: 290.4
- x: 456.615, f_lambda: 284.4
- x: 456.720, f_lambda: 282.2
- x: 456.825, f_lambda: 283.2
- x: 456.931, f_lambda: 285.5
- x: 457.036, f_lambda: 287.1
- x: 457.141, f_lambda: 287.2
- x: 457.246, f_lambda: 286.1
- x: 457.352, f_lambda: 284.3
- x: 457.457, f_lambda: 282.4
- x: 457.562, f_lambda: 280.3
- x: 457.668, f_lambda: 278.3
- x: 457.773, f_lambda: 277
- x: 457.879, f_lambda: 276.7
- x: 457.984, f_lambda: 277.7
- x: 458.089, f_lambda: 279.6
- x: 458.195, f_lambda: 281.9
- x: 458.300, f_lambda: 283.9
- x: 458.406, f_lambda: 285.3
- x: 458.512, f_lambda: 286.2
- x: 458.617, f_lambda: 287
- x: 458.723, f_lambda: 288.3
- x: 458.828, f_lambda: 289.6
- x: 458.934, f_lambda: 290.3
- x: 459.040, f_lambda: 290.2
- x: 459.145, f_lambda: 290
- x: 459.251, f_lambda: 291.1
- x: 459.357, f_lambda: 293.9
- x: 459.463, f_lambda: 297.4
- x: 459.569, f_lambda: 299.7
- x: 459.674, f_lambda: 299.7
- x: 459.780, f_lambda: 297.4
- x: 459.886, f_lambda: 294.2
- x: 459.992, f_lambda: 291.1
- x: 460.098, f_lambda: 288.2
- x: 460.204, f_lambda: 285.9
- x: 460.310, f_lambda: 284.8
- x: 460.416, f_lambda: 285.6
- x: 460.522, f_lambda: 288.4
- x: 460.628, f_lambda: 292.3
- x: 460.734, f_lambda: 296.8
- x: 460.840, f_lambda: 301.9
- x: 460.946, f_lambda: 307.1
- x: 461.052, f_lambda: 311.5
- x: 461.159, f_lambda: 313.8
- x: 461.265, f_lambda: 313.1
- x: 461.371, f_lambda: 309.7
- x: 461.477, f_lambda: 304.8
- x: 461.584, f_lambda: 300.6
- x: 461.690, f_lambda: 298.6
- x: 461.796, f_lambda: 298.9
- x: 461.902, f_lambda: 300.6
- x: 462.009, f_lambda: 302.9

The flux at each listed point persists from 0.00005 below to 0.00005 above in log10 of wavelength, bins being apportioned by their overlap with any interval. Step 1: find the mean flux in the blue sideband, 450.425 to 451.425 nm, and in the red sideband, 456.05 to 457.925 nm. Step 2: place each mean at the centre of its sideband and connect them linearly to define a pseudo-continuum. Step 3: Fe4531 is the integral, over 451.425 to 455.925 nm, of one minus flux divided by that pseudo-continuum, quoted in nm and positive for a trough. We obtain 0.27 nm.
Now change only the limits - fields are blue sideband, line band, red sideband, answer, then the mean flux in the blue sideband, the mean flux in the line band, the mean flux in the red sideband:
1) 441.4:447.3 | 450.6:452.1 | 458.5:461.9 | -0.10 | 252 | 289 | 296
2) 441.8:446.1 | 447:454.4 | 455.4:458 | -0.22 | 248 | 277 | 288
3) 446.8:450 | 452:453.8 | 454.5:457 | 0.18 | 282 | 257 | 288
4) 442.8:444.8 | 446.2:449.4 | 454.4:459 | -0.25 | 246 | 279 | 286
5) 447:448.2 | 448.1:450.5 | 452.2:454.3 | 0.04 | 292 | 277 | 259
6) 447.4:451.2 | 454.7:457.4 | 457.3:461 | -0.02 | 283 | 289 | 289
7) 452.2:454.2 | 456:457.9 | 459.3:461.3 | -0.07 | 258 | 289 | 297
